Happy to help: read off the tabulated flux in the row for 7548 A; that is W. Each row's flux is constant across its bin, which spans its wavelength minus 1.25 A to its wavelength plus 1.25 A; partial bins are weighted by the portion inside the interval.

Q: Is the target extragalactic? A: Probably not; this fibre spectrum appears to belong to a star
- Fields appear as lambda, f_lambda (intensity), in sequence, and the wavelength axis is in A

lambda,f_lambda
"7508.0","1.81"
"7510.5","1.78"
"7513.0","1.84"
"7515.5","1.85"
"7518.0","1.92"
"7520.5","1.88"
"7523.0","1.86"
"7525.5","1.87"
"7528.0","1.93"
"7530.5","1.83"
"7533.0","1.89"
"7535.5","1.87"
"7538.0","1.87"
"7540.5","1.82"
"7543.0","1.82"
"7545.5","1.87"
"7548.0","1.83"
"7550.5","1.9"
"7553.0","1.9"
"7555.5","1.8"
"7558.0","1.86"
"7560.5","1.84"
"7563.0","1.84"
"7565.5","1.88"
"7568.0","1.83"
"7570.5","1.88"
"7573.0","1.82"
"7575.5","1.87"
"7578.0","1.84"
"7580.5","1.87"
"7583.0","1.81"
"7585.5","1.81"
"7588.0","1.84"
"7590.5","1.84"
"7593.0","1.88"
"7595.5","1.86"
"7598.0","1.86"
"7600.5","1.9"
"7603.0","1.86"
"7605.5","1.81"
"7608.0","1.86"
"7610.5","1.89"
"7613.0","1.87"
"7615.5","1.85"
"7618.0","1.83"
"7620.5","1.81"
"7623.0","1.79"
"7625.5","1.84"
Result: 1.83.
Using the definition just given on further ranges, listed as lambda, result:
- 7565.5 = 1.88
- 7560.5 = 1.84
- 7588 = 1.84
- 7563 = 1.84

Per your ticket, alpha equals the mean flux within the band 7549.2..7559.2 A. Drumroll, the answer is 1.86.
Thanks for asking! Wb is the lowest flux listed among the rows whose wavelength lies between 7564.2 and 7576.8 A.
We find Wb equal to 1.82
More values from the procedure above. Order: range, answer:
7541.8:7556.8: 1.8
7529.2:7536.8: 1.83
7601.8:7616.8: 1.81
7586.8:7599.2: 1.84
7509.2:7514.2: 1.78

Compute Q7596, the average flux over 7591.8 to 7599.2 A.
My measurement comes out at 1.87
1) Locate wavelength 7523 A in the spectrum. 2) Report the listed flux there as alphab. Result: 1.86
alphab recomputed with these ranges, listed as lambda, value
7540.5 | 1.82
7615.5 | 1.85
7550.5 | 1.9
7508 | 1.81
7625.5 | 1.84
